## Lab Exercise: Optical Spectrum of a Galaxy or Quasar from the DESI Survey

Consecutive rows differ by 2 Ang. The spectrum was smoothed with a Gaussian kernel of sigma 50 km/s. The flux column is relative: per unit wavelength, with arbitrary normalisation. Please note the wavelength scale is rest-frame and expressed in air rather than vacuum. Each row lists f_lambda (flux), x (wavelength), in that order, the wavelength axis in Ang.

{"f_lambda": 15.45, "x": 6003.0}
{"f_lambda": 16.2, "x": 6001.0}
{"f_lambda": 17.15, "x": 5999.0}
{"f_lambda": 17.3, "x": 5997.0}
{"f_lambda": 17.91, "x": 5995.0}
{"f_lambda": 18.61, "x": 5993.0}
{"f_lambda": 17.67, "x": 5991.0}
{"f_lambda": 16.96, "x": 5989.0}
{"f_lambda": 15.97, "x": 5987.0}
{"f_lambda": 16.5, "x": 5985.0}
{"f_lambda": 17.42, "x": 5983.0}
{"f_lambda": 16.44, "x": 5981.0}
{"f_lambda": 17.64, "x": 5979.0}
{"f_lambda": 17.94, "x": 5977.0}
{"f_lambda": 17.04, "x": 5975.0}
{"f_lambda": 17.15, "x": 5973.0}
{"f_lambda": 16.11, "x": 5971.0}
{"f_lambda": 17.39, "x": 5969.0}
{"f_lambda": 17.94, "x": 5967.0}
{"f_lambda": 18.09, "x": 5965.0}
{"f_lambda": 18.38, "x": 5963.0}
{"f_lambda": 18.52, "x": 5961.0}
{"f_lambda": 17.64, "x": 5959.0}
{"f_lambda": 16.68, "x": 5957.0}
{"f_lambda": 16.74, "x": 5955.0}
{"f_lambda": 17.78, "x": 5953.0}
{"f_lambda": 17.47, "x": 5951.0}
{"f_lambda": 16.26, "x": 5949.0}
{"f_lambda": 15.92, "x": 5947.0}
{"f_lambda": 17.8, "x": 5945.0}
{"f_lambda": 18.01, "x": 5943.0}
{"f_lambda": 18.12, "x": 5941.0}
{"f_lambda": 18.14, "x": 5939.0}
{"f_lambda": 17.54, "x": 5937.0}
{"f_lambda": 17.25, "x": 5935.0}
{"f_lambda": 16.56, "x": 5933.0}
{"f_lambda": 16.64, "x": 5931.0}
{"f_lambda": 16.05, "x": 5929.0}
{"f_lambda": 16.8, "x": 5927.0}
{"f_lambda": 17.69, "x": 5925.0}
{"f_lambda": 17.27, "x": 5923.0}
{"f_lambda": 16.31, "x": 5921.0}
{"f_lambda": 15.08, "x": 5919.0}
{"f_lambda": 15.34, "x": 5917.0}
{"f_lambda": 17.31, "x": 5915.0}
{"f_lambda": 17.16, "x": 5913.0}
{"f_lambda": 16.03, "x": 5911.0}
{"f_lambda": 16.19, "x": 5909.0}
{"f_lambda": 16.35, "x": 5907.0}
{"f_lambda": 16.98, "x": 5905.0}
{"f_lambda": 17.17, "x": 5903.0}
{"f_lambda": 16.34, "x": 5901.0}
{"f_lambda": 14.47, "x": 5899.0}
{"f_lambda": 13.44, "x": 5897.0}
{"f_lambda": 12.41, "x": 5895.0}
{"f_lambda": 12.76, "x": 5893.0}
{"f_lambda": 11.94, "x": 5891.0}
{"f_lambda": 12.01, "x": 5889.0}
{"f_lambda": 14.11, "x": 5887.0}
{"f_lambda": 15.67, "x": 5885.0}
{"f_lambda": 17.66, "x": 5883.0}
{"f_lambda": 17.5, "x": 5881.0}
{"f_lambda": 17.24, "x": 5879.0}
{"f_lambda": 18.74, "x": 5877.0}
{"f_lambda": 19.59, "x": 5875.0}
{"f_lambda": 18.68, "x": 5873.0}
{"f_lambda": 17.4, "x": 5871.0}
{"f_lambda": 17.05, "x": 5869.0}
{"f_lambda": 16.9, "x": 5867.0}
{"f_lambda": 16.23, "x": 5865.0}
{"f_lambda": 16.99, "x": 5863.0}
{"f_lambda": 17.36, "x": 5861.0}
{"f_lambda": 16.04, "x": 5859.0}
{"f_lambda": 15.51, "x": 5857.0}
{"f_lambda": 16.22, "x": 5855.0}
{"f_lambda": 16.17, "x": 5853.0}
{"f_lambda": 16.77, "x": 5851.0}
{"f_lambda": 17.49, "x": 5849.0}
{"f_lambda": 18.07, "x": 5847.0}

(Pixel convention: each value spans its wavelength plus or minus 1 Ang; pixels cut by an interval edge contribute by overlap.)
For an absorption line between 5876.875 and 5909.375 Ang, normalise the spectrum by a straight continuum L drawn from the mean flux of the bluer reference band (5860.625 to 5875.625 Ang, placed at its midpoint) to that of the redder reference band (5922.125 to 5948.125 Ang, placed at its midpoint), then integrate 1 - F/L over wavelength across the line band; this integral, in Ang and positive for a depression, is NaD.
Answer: 4.0 Ang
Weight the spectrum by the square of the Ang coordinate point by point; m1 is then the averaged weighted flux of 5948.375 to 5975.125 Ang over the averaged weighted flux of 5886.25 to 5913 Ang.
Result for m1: 1.2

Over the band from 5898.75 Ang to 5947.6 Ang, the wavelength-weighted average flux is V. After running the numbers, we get 16.8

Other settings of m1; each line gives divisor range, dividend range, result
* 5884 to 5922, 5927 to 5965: 1.16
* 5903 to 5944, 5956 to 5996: 1.05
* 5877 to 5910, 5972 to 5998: 1.17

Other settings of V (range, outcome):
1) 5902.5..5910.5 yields 16.6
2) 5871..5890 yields 16.8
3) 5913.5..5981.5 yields 17.2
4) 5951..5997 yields 17.4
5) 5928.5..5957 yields 17.2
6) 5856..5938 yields 16.2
